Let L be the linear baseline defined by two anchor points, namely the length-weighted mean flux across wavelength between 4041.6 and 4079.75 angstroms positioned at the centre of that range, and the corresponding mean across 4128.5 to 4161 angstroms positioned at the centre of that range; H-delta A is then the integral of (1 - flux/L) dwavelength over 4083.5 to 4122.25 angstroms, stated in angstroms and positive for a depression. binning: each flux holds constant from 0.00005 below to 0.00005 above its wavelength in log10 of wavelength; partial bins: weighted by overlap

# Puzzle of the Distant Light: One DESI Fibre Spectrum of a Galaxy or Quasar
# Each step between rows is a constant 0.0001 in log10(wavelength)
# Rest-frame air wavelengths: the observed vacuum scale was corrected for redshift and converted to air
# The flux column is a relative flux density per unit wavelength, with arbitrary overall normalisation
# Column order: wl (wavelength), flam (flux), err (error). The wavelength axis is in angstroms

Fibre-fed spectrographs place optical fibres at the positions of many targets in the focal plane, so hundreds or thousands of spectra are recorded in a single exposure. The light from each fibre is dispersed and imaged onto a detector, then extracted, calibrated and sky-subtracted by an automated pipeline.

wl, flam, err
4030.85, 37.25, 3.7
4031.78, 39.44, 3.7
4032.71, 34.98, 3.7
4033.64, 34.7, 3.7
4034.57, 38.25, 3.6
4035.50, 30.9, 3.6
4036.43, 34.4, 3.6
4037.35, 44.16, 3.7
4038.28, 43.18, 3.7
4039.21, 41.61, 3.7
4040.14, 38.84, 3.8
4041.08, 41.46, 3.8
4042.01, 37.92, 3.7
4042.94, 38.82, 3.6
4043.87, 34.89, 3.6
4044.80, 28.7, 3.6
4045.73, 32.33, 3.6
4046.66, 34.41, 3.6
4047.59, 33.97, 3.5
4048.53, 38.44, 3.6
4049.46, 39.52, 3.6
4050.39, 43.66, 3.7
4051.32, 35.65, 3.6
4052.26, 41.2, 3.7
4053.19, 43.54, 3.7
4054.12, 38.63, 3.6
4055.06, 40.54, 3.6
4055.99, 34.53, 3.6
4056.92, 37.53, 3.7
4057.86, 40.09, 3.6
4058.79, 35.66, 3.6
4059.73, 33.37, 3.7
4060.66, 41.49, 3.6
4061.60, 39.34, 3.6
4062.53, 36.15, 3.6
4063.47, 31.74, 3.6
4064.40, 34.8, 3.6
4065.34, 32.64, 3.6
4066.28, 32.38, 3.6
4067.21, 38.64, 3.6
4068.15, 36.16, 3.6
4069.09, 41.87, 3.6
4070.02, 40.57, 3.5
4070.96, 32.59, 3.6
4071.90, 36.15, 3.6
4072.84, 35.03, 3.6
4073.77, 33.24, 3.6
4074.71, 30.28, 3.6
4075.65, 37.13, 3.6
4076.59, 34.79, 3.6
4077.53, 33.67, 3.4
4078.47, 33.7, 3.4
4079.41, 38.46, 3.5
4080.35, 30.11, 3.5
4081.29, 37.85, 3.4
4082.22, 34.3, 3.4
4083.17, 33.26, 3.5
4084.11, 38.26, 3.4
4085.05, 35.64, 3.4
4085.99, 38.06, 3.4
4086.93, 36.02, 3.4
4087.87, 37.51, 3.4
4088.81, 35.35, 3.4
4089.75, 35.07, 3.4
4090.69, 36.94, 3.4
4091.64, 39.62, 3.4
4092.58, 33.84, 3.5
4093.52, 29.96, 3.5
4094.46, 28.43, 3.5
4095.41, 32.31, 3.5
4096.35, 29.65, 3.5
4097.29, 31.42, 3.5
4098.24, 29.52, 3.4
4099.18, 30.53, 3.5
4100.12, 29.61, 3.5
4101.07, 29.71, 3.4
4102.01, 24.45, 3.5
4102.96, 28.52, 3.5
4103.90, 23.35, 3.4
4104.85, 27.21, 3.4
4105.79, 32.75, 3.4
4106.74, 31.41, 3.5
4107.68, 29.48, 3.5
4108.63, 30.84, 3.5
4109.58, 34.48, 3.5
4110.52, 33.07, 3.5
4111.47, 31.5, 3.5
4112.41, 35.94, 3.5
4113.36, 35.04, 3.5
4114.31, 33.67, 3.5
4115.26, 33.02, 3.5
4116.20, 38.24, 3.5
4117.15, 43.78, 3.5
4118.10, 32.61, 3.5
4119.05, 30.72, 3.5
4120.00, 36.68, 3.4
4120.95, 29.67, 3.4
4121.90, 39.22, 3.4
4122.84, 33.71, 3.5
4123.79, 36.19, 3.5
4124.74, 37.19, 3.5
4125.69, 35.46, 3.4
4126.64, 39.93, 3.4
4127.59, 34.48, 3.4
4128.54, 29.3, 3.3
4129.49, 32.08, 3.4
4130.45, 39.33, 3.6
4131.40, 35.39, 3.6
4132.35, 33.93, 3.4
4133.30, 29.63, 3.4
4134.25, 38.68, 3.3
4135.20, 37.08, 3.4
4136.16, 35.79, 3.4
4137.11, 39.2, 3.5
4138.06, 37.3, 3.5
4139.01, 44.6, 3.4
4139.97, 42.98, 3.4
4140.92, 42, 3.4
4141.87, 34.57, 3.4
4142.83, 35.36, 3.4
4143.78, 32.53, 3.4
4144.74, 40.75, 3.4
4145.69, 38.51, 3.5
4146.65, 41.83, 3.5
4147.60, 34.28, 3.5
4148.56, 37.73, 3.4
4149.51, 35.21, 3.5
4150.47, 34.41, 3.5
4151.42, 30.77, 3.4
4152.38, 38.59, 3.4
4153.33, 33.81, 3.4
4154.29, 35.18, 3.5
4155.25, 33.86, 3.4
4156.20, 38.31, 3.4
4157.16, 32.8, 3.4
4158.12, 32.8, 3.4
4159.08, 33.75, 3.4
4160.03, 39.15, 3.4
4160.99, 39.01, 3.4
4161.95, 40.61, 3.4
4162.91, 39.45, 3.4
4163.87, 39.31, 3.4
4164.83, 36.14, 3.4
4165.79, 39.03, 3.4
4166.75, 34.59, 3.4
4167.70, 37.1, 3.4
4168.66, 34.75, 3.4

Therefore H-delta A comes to 3.63 angstroms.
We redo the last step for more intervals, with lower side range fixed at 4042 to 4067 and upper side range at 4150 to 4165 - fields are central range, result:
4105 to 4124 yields 1.27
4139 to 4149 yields -0.60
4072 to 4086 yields 0.67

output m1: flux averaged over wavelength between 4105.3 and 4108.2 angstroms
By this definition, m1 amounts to 31.2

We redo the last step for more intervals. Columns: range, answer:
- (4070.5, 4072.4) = 34.3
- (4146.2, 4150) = 37.2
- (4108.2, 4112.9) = 33.2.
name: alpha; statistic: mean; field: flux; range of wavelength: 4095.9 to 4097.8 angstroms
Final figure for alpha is 30.5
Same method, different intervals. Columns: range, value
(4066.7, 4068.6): 37.3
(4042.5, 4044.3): 36.9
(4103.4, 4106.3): 27.8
